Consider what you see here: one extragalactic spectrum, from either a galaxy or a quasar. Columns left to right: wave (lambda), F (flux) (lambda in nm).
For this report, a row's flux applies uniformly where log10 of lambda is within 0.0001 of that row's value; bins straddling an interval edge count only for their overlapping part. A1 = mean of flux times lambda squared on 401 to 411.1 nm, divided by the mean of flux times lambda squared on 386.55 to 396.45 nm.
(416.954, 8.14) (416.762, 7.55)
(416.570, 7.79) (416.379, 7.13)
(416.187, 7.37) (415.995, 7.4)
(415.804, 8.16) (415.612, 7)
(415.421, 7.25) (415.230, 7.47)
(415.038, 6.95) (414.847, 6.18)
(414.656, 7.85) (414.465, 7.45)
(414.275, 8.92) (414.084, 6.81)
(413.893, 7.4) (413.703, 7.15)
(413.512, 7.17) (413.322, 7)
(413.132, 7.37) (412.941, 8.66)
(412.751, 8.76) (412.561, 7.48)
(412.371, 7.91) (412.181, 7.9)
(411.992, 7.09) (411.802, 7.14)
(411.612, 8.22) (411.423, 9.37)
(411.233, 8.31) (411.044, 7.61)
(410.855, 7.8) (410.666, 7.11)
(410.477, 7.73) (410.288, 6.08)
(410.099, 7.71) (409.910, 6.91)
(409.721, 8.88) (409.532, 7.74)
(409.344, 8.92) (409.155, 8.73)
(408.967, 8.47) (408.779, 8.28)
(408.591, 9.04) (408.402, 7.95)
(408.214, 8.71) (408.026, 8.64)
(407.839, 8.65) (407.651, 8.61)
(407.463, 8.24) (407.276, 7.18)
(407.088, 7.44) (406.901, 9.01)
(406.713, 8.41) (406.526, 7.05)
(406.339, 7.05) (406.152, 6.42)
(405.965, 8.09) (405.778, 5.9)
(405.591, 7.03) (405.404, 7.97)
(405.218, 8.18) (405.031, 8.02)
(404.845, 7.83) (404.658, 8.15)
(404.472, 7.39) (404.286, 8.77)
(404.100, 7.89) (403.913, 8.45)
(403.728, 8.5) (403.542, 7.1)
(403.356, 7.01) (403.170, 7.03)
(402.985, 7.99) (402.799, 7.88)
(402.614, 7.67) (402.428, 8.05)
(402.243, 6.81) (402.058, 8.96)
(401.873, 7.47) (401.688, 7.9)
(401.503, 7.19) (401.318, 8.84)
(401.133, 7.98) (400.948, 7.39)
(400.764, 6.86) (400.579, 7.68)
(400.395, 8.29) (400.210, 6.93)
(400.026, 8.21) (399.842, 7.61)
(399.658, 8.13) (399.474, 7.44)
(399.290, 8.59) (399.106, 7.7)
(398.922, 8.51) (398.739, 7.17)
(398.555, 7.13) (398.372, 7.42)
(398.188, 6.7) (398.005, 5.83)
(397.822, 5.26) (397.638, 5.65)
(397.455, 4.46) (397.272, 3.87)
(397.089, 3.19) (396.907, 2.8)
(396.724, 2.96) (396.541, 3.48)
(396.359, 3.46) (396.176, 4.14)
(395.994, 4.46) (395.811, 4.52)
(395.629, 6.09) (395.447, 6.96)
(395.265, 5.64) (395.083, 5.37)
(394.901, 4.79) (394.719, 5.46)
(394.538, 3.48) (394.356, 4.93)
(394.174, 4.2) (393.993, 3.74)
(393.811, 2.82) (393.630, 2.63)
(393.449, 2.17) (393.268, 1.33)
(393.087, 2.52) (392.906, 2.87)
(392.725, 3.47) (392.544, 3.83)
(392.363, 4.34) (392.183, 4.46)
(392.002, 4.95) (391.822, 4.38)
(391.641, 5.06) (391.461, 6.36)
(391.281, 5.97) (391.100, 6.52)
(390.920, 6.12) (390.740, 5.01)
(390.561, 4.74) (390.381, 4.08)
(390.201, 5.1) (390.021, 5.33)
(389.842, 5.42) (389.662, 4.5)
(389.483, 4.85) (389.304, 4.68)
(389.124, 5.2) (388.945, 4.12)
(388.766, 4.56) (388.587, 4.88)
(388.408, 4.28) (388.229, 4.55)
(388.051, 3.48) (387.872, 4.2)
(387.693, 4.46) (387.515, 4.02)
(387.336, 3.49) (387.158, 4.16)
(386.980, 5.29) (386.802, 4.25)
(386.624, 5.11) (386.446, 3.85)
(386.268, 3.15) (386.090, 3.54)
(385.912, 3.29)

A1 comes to 1.9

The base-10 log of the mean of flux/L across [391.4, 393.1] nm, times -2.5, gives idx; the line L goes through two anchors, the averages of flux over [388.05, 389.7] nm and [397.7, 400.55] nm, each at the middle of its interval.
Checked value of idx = 0.27 mag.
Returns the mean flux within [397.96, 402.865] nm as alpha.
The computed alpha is 7.66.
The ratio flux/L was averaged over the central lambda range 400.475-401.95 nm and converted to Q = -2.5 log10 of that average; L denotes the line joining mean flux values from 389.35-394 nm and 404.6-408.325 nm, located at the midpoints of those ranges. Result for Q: -0.16 mag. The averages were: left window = 4.34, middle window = 7.67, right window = 7.83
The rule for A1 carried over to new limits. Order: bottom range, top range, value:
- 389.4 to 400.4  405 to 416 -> 1.63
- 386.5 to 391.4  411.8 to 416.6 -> 1.78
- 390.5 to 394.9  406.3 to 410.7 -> 2.06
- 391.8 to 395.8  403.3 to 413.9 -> 2.05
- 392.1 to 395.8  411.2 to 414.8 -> 2.09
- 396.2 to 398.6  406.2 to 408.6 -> 1.80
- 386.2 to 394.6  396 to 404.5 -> 1.67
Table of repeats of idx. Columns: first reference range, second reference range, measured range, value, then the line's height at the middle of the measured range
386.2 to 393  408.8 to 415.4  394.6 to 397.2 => 0.208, 5.48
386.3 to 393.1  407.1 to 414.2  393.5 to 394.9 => 0.337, 5.31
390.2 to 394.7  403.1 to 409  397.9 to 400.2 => -0.243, 5.99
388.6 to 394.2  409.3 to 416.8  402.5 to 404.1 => -0.246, 6.15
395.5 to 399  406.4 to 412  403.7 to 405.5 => -0.172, 6.92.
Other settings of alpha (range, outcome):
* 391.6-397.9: 4.1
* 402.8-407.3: 7.67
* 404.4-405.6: 7.86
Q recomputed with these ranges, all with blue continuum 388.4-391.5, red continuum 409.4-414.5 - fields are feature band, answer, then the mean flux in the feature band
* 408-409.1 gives -0.167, 8.51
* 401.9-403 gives -0.193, 7.86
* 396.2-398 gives 0.431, 4.01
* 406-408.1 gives -0.109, 7.88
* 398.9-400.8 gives -0.239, 7.81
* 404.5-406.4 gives -0.081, 7.47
